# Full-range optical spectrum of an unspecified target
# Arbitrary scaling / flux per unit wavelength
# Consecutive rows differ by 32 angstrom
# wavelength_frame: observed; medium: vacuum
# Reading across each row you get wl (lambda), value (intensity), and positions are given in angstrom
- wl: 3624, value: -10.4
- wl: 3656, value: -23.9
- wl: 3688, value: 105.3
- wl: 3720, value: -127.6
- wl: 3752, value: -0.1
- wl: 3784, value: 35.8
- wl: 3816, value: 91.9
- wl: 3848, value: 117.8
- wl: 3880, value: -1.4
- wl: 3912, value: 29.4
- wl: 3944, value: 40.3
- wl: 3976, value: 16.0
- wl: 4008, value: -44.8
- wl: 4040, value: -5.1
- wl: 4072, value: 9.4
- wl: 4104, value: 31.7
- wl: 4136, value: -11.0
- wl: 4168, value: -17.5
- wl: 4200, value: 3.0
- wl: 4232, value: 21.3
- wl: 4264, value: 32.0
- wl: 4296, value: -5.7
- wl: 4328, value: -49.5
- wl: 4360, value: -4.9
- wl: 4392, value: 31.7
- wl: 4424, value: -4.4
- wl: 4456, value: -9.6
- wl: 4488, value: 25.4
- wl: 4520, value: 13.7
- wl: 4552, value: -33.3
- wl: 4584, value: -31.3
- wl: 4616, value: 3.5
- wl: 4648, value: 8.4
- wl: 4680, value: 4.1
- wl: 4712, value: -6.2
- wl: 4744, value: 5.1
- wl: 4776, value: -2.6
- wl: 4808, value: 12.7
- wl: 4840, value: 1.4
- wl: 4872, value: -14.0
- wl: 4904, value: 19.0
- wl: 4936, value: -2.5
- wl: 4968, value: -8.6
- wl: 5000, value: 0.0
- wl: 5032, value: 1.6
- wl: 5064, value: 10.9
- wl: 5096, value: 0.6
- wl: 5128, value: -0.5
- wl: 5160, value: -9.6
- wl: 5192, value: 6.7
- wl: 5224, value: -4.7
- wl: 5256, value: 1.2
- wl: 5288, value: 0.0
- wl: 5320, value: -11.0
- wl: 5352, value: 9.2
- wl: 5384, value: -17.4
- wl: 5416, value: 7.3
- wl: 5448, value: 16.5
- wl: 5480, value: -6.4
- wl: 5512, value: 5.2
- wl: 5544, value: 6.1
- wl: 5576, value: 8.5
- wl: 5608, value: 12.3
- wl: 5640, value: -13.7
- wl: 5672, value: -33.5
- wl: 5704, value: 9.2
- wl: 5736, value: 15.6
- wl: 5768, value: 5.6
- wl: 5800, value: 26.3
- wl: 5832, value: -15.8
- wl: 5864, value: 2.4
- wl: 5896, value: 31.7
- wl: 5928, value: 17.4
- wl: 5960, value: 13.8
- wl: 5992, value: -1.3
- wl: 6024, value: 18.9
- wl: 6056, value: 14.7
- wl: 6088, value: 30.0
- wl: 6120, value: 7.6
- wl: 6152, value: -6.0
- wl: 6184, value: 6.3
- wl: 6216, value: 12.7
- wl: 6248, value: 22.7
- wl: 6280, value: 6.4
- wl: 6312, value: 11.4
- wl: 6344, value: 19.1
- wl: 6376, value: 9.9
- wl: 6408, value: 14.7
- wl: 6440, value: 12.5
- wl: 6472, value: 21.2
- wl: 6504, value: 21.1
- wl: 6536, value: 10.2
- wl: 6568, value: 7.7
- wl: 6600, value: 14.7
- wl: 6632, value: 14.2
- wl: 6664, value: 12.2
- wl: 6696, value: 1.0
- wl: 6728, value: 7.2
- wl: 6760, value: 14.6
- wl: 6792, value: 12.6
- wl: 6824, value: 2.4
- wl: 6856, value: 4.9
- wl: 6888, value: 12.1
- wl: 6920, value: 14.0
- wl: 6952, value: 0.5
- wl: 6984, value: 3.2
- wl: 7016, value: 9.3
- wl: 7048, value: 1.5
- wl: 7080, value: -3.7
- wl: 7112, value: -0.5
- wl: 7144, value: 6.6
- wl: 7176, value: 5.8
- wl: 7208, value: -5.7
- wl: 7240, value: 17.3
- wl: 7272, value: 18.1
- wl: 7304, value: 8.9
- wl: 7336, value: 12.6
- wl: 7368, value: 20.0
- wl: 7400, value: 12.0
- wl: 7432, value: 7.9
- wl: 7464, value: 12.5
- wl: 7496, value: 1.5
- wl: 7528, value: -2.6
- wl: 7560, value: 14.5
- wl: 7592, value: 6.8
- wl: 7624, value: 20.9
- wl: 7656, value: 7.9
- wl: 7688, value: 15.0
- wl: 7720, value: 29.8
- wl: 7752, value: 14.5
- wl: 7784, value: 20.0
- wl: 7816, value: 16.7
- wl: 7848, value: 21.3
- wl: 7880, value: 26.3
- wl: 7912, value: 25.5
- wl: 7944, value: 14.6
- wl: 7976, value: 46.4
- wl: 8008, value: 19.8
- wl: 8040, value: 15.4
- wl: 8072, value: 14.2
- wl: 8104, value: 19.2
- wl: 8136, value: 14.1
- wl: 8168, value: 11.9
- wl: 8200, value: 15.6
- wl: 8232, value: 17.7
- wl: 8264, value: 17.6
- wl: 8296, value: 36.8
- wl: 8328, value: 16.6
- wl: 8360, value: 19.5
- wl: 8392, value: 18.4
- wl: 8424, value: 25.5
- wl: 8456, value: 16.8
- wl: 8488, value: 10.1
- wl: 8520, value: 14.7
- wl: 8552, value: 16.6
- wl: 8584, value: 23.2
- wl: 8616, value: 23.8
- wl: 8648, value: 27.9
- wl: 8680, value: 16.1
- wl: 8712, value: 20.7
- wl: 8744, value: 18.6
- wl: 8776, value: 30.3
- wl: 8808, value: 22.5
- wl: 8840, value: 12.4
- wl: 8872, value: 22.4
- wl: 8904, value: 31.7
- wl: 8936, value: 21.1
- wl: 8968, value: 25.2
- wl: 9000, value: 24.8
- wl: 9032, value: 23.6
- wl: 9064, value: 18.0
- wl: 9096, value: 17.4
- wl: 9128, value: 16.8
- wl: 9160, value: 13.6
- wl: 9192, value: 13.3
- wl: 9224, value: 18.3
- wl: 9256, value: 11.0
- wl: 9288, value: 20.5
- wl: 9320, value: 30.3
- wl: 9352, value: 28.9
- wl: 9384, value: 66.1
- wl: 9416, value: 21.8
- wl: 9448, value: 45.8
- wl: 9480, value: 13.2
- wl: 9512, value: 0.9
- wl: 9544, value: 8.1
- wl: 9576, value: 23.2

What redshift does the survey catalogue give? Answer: 1.14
